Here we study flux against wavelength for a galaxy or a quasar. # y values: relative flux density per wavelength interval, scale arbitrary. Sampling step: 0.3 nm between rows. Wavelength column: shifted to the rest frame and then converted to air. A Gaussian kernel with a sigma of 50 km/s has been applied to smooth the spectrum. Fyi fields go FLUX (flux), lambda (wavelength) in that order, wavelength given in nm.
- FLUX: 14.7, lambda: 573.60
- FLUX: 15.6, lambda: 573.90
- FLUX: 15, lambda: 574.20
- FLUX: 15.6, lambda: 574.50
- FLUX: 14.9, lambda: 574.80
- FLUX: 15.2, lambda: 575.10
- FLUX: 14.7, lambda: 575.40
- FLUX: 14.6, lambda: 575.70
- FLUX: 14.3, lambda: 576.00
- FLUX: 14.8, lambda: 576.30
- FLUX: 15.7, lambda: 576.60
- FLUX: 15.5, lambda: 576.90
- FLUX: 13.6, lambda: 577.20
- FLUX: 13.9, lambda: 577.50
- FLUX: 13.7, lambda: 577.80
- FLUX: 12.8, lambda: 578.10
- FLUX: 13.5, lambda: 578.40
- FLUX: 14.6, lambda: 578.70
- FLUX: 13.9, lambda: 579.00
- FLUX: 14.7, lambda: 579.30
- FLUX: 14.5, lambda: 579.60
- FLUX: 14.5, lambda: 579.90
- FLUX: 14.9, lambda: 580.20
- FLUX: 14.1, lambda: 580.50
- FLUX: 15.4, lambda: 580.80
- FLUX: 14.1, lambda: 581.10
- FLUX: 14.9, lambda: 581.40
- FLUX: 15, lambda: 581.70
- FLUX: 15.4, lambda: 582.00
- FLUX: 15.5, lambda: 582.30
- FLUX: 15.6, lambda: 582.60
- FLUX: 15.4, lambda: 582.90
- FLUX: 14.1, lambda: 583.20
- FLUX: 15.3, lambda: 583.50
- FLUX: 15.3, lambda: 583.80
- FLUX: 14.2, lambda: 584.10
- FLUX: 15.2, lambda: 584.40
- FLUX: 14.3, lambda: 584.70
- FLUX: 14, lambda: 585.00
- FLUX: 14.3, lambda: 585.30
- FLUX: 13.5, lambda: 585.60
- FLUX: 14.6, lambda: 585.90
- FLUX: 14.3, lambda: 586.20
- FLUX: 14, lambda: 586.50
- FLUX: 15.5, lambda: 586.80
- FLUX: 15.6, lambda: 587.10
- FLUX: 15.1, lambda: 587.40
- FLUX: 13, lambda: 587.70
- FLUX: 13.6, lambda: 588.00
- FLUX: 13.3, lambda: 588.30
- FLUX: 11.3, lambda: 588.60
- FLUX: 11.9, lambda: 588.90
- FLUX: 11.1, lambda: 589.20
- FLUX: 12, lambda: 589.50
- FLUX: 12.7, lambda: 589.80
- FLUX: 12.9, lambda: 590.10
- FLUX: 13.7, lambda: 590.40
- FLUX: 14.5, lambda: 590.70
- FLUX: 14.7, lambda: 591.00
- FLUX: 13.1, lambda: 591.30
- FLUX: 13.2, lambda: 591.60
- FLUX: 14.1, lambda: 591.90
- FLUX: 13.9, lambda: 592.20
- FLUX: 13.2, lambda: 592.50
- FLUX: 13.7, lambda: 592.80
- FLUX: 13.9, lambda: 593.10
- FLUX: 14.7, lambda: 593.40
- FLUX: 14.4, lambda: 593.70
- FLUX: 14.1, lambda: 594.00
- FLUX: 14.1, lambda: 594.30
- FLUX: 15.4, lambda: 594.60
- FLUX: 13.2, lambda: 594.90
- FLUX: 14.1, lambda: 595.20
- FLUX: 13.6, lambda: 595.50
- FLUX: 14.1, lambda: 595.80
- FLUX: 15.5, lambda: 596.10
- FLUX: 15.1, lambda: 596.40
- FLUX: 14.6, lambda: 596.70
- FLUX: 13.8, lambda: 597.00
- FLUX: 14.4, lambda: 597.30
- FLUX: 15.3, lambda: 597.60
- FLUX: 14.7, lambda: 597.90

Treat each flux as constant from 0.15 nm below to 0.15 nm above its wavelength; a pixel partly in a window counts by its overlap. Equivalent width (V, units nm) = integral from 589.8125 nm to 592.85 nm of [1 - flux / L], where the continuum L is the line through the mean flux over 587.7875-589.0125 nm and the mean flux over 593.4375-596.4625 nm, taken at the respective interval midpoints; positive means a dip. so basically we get -0.07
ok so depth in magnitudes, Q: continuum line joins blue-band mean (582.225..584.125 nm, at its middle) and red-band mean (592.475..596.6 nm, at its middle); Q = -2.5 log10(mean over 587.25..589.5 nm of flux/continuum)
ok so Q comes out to 0.16 mag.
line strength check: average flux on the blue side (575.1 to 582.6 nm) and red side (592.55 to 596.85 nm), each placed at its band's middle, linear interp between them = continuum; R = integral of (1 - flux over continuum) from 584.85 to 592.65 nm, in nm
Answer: 0.44 nm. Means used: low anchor 14.6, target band 13.6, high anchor 14.3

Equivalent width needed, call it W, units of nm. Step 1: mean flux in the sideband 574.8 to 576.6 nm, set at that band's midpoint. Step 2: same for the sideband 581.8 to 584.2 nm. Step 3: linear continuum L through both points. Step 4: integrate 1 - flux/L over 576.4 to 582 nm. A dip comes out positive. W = 0.20 nm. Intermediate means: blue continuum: 14.8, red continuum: 15.1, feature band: 14.4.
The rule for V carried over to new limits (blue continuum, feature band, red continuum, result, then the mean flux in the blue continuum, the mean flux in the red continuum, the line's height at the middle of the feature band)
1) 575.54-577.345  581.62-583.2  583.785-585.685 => -0.09 nm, 14.8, 14.4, 14.5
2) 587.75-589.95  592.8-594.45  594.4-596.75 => -0.04 nm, 12.3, 14.4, 13.8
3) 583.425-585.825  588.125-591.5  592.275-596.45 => 0.35 nm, 14.5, 14.2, 14.3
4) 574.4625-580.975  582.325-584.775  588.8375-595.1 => -0.15 nm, 14.5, 13.6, 14.1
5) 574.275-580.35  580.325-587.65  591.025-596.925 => -0.21 nm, 14.5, 14.1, 14.3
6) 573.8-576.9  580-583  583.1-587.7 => -0.05 nm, 15.1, 14.6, 14.8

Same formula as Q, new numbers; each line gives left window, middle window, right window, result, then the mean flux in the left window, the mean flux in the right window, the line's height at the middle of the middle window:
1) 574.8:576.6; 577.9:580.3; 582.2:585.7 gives 0.05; 14.8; 14.7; 14.8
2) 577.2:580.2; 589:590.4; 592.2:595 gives 0.14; 14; 14.1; 14.1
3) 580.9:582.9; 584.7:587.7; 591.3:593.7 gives 0.01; 15.1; 13.8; 14.6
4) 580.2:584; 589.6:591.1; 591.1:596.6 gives 0.06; 15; 14.1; 14.4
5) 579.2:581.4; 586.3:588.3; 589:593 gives -0.05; 14.6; 13.3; 13.7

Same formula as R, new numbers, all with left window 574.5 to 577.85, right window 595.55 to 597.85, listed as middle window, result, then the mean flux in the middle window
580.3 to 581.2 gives 0.01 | 14.6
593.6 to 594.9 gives 0.03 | 14.4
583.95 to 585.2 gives 0.02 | 14.4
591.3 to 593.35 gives 0.14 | 13.7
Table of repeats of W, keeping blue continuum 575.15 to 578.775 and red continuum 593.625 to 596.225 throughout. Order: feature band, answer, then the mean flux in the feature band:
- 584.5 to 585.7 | 0.02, 14.1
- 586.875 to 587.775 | -0.03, 14.8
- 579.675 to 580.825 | -0.03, 14.6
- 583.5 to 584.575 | -0.05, 14.9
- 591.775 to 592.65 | 0.03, 13.7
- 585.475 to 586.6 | 0.01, 14.1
